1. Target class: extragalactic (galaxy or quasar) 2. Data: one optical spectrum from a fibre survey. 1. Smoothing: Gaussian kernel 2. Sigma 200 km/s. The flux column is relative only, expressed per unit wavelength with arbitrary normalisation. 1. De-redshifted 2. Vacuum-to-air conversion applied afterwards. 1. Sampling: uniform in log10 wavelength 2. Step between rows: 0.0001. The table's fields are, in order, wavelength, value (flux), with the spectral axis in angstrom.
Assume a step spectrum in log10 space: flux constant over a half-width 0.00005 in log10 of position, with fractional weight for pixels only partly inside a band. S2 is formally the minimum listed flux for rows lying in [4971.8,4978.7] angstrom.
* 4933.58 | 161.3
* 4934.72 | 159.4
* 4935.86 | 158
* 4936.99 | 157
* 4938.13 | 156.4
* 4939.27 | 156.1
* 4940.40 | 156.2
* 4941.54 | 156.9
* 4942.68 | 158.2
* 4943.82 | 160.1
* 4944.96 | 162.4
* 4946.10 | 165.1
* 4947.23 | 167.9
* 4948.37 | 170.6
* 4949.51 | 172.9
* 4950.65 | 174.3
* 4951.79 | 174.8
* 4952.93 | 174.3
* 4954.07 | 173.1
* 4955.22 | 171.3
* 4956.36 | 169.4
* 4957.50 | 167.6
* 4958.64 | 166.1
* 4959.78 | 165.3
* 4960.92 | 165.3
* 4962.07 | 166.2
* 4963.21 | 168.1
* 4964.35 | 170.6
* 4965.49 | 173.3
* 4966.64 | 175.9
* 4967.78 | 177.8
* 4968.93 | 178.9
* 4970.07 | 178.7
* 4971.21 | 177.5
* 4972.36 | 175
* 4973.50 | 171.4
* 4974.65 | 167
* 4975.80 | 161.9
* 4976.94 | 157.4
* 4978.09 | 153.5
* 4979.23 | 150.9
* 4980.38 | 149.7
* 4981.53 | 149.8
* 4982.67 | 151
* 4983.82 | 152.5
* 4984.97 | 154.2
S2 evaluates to 153.5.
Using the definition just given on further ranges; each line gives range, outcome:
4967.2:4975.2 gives 167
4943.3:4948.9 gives 160.1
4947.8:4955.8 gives 170.6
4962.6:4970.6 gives 168.1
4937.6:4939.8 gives 156.1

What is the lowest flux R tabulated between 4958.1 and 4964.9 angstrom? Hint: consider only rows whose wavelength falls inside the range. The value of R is 165.3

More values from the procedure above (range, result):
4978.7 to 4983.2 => 149.7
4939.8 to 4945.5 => 156.2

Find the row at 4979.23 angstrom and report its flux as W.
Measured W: 150.9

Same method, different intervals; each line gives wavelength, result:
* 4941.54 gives 156.9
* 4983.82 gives 152.5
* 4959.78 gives 165.3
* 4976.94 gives 157.4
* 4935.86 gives 158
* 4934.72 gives 159.4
